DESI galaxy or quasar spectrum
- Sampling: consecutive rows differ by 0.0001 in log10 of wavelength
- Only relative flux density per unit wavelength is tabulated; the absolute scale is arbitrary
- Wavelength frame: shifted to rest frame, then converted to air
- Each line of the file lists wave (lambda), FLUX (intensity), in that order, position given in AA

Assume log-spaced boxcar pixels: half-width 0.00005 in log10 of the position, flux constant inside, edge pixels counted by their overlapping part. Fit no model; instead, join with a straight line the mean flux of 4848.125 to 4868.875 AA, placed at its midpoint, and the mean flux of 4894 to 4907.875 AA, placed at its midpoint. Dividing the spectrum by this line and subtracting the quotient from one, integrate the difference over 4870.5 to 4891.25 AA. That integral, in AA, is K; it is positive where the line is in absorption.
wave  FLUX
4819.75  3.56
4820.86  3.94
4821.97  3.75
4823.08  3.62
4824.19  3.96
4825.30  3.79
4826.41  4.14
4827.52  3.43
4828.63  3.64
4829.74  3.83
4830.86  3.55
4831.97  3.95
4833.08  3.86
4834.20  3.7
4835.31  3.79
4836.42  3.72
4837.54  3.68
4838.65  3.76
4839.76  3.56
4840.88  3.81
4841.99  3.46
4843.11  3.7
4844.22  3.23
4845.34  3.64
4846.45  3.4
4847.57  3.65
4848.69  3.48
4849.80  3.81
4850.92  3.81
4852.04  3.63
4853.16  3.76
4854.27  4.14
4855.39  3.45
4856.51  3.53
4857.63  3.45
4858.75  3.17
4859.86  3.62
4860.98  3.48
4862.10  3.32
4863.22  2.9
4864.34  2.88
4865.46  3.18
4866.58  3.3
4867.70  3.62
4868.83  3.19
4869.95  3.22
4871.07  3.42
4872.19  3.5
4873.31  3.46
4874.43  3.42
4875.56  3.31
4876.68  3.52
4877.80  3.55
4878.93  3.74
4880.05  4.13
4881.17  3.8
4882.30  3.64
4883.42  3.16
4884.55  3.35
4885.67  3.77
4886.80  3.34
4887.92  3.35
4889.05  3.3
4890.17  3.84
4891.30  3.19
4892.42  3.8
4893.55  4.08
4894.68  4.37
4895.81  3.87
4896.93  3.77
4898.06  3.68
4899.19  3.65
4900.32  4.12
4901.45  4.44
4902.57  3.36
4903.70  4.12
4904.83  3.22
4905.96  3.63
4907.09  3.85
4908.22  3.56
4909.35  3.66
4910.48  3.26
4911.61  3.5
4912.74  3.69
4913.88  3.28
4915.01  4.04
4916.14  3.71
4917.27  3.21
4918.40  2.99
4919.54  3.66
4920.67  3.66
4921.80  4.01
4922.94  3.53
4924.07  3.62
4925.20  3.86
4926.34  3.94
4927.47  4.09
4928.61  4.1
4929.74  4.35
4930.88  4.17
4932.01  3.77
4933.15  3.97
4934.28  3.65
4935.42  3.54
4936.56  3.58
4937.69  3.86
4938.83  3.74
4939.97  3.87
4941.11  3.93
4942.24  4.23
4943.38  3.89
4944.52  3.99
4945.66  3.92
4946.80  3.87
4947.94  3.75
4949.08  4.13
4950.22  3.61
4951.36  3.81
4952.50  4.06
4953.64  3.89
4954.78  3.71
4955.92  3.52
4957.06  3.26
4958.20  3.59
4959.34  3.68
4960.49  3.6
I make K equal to 0.8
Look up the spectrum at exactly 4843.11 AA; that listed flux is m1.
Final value 3.7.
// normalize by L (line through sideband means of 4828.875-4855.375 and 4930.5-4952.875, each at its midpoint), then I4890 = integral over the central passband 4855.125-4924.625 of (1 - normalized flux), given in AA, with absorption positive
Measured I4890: 4.0 AA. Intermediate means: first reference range 3.69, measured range 3.56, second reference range 3.86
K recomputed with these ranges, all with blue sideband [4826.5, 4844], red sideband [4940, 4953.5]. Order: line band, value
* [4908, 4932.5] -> 1.0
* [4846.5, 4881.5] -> 2.4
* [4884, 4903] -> 0.5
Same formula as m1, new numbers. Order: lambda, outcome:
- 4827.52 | 3.43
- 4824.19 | 3.96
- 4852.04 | 3.63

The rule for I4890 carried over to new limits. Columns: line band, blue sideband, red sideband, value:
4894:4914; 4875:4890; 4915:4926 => -0.8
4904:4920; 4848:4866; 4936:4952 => 0.9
